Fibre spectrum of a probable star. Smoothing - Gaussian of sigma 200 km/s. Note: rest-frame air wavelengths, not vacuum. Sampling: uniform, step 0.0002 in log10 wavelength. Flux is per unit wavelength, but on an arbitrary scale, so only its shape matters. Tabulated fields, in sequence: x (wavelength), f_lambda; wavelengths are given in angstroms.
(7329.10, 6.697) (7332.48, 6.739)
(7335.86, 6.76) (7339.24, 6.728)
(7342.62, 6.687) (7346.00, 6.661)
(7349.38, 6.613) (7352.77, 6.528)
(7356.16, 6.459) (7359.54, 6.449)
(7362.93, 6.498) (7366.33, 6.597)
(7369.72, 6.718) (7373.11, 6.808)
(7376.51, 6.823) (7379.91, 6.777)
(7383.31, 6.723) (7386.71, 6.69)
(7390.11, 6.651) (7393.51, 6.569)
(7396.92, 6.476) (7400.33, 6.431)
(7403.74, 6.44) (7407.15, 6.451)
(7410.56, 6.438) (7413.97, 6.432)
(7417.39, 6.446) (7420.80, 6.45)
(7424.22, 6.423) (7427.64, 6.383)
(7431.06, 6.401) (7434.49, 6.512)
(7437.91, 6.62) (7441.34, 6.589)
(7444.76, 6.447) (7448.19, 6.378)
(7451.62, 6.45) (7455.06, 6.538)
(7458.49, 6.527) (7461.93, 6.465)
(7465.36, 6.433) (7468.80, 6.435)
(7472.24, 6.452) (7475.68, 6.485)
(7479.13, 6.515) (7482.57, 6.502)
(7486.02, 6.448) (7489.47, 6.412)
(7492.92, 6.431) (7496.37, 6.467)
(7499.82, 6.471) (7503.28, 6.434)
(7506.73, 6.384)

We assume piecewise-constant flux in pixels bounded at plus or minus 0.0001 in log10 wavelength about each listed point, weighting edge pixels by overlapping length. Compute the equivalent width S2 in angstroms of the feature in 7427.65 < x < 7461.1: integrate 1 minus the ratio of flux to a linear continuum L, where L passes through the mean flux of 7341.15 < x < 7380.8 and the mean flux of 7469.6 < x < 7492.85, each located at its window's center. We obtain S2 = 0.1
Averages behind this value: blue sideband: 6.63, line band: 6.49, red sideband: 6.46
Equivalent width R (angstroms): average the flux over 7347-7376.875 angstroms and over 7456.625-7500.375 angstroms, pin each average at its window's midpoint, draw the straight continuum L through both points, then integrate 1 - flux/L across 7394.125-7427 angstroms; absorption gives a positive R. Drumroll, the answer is 0.5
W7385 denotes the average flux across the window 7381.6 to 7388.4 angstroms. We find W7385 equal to 6.71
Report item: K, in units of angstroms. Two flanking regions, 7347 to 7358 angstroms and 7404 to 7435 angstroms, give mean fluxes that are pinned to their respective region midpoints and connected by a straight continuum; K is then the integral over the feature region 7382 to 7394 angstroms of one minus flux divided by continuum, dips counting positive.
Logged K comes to -0.3 angstroms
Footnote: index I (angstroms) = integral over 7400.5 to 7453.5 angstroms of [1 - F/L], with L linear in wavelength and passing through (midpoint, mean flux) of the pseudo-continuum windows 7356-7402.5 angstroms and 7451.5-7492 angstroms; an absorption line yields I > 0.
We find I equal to 0.7 angstroms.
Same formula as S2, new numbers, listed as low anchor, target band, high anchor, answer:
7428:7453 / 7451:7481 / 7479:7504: 0.0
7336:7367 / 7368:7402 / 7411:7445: -0.7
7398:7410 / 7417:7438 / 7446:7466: 0.0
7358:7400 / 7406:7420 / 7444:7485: 0.3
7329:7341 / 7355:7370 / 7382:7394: 0.4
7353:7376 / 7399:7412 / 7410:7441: 0.1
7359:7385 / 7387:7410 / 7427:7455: 0.3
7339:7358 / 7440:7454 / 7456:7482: 0.1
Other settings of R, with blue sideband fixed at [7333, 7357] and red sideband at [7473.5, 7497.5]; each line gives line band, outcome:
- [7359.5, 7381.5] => -0.2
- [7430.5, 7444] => 0.0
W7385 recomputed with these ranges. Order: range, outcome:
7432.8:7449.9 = 6.51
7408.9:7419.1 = 6.44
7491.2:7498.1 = 6.45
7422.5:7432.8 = 6.4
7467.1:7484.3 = 6.48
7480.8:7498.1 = 6.45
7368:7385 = 6.77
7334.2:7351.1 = 6.69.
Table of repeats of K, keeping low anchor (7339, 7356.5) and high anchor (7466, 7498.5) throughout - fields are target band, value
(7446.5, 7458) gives 0.1 angstroms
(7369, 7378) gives -0.3 angstroms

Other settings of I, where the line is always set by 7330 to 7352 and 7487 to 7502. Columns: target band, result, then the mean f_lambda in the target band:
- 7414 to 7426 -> 0.23 angstroms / 6.44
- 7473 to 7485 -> -0.05 angstroms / 6.49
